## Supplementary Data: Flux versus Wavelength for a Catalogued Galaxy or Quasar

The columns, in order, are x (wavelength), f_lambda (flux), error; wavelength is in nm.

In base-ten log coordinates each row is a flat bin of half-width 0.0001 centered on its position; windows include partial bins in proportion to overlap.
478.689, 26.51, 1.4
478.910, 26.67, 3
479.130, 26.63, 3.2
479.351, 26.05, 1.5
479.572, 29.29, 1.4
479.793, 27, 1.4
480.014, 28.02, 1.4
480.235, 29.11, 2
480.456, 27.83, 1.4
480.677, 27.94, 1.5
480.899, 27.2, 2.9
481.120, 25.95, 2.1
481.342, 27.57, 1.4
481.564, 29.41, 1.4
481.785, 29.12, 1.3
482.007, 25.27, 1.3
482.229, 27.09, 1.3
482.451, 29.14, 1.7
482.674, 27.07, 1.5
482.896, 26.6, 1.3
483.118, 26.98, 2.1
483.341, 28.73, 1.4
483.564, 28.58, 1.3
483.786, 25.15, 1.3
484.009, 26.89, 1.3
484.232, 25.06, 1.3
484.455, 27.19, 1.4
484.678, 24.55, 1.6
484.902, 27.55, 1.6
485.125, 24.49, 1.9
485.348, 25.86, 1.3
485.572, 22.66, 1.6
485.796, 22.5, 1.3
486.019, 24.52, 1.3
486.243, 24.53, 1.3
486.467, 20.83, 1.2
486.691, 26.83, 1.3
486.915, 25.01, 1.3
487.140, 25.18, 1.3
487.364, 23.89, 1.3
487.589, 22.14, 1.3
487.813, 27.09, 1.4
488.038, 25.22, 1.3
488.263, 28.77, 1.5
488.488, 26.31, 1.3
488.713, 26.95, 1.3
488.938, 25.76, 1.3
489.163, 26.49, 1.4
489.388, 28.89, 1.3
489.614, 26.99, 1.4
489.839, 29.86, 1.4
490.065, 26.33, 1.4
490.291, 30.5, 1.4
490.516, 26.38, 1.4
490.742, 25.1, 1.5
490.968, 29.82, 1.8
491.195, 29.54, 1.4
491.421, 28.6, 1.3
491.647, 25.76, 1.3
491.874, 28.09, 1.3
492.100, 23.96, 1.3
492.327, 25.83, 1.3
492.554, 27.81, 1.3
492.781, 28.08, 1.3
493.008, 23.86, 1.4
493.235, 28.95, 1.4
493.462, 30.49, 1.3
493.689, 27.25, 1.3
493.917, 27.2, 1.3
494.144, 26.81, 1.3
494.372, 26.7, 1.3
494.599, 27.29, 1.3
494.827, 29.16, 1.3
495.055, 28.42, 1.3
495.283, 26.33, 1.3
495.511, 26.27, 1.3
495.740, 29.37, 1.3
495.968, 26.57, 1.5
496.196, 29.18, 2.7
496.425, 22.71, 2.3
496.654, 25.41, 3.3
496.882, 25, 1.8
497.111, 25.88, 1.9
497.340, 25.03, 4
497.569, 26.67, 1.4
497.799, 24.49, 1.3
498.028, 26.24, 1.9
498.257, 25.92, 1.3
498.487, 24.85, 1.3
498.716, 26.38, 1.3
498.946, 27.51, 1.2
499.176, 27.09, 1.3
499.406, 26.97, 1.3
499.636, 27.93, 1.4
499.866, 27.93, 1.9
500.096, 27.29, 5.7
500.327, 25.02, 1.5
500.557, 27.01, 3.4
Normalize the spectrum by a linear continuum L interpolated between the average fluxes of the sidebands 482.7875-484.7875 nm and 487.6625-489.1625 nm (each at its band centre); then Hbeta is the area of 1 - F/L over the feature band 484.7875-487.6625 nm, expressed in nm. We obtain 0.24 nm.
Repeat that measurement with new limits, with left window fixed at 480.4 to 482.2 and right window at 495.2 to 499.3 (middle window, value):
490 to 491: -0.03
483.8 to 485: 0.05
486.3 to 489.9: 0.13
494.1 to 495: -0.04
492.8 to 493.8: -0.04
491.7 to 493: 0.00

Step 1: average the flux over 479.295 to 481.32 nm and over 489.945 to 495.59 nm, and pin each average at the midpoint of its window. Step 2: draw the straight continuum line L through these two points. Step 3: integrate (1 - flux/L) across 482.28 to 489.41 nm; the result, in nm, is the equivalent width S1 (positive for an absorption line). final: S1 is 0.44 nm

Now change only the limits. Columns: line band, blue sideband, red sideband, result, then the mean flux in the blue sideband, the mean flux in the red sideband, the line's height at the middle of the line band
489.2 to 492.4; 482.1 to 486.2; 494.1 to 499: -0.15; 26.1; 26.4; 26.3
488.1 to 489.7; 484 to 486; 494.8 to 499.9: -0.10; 25.1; 26.5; 25.5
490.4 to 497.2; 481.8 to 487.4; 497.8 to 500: -0.19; 25.8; 26.7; 26.3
